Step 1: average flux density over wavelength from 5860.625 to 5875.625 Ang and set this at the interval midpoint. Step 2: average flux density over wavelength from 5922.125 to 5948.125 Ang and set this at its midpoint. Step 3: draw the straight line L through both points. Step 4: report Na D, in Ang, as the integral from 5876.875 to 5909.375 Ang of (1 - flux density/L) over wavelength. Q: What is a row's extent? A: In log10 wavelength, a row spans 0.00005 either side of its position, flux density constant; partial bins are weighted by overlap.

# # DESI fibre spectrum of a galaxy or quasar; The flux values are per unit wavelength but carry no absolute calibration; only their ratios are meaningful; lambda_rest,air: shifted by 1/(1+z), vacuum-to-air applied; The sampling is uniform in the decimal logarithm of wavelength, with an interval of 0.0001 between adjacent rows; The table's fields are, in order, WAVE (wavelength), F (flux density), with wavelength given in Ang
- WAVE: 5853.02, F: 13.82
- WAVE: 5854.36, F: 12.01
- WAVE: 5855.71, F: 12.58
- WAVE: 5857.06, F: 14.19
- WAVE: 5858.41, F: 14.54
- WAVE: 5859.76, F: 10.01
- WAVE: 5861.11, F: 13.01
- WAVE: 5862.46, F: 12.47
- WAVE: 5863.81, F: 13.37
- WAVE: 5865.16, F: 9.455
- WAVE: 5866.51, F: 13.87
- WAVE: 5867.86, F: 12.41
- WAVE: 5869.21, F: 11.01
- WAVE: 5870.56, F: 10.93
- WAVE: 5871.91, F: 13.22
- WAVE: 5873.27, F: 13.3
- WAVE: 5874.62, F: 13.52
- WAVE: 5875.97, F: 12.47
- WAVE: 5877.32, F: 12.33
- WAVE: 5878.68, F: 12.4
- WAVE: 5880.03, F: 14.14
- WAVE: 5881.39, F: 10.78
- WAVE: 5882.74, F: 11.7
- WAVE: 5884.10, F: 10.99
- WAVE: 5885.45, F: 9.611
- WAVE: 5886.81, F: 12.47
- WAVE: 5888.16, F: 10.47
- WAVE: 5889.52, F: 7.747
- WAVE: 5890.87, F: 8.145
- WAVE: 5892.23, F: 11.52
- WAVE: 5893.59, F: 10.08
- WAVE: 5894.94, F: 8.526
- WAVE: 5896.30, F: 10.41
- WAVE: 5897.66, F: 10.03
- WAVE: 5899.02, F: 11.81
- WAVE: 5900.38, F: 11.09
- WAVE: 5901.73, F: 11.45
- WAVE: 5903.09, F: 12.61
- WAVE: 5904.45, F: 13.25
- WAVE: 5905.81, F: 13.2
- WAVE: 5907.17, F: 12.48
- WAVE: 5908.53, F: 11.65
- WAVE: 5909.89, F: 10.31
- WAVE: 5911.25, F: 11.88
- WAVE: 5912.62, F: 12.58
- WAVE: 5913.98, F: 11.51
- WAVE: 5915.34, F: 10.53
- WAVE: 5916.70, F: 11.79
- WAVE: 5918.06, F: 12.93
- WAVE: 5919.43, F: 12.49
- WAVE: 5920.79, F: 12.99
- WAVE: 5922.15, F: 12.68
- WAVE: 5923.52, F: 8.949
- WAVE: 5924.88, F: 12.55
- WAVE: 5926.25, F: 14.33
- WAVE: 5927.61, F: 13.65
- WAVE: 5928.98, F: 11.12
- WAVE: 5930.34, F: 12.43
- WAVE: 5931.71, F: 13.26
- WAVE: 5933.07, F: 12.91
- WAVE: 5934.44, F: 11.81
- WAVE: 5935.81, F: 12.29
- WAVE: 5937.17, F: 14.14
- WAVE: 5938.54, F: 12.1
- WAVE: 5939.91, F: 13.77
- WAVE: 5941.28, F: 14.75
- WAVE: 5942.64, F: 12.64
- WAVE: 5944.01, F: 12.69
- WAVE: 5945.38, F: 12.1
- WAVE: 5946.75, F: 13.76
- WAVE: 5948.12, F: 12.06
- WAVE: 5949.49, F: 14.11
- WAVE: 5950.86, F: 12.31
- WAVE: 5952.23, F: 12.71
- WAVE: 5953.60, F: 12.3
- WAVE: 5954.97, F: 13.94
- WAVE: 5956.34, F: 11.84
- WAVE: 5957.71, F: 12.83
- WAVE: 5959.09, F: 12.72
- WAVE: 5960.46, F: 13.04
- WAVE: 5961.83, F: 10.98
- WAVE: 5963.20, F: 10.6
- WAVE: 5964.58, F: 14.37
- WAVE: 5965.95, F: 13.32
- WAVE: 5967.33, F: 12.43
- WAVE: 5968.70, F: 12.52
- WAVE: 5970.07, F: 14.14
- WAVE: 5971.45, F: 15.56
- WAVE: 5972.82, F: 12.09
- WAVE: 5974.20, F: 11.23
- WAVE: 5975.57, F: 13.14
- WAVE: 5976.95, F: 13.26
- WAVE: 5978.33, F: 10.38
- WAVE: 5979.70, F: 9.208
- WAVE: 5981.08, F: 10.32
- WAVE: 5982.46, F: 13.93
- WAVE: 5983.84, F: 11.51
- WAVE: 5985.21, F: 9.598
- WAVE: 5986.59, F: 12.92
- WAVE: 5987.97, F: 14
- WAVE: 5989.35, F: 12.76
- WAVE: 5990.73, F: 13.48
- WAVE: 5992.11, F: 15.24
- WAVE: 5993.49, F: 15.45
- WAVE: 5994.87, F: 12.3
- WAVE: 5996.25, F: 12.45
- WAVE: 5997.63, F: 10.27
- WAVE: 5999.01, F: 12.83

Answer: 3.46 Ang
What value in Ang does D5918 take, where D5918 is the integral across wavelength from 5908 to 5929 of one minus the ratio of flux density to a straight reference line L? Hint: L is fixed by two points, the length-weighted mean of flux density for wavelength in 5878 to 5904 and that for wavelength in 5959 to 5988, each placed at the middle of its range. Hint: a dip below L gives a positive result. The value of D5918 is -1.3 Ang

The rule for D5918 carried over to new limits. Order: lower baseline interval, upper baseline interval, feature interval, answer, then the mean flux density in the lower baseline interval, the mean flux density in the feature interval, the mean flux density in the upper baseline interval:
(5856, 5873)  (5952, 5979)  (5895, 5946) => 1.4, 12.4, 12.2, 12.7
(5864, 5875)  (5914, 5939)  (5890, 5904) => 2.0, 12.2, 10.6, 12.4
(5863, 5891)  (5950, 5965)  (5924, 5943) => -1.1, 11.7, 12.9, 12.5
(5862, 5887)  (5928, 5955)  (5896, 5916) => 1.3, 12.1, 11.7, 12.8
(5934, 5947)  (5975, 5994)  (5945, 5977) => -0.1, 13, 12.8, 12.5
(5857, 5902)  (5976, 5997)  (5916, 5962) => -2.5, 11.5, 12.7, 12.5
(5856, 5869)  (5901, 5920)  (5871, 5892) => 1.4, 12.5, 11.5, 12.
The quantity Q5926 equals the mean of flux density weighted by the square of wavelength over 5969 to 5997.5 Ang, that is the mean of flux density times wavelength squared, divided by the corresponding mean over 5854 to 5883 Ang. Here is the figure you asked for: 1.1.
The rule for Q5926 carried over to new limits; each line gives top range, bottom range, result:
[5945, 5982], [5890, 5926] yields 1.11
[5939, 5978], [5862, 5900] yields 1.16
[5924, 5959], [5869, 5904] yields 1.16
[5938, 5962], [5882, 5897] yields 1.29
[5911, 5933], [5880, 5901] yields 1.18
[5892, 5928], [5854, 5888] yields 0.97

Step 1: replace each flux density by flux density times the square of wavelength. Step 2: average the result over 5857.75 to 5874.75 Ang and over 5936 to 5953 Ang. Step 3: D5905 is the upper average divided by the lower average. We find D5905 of 1.09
